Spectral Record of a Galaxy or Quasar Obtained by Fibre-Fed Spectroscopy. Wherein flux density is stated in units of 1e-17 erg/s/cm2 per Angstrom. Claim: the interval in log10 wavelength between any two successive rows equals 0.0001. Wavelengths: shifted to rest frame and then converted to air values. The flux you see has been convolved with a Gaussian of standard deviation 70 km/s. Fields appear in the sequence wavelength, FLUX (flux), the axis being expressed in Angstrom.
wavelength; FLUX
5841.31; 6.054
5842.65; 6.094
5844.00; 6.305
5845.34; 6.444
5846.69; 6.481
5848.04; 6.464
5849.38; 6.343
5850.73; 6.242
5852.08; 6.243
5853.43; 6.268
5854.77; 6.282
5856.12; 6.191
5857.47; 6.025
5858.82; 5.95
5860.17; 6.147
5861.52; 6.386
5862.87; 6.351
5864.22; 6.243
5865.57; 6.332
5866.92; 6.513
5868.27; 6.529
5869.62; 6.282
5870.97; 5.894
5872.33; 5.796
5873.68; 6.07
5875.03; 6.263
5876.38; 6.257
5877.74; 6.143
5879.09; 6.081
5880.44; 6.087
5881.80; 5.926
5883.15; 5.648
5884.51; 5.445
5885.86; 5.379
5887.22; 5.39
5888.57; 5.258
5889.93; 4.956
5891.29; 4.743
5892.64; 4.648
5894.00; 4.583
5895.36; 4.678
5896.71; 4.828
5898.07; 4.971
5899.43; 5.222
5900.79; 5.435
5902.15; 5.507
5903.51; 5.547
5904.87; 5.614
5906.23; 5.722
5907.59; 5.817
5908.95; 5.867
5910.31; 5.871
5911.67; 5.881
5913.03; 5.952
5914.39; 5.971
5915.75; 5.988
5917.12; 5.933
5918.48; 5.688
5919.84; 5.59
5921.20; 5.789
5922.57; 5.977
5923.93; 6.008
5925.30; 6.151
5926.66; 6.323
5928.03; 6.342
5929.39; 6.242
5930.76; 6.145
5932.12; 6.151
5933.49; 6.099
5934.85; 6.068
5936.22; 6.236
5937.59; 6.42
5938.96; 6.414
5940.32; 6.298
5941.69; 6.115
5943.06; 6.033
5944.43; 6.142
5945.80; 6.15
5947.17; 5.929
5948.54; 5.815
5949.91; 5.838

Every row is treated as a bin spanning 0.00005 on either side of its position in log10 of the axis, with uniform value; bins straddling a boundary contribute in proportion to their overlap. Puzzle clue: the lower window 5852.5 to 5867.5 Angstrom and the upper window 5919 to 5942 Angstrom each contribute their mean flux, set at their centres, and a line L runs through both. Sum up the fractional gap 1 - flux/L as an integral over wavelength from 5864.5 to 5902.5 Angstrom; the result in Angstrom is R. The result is 3.7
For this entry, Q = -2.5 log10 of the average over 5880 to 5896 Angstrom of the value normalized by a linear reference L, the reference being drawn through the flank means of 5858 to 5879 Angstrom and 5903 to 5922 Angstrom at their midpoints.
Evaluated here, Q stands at 0.16 mag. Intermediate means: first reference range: 6.21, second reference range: 5.81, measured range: 5.21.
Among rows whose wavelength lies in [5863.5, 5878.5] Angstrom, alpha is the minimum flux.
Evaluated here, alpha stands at 5.796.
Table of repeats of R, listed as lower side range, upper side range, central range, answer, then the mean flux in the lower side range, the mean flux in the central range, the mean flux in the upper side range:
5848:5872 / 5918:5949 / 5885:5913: 3.88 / 6.25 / 5.31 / 6.1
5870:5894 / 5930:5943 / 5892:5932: 1.87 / 5.62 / 5.67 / 6.21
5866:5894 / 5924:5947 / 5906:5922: 0.47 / 5.74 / 5.84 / 6.19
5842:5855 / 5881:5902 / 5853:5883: -2.02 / 6.32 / 6.17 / 5.15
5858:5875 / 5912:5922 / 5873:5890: 0.87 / 6.21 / 5.79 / 5.85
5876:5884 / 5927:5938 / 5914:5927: 0.49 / 6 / 5.93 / 6.21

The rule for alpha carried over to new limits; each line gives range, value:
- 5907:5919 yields 5.688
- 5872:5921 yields 4.583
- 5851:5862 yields 5.95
